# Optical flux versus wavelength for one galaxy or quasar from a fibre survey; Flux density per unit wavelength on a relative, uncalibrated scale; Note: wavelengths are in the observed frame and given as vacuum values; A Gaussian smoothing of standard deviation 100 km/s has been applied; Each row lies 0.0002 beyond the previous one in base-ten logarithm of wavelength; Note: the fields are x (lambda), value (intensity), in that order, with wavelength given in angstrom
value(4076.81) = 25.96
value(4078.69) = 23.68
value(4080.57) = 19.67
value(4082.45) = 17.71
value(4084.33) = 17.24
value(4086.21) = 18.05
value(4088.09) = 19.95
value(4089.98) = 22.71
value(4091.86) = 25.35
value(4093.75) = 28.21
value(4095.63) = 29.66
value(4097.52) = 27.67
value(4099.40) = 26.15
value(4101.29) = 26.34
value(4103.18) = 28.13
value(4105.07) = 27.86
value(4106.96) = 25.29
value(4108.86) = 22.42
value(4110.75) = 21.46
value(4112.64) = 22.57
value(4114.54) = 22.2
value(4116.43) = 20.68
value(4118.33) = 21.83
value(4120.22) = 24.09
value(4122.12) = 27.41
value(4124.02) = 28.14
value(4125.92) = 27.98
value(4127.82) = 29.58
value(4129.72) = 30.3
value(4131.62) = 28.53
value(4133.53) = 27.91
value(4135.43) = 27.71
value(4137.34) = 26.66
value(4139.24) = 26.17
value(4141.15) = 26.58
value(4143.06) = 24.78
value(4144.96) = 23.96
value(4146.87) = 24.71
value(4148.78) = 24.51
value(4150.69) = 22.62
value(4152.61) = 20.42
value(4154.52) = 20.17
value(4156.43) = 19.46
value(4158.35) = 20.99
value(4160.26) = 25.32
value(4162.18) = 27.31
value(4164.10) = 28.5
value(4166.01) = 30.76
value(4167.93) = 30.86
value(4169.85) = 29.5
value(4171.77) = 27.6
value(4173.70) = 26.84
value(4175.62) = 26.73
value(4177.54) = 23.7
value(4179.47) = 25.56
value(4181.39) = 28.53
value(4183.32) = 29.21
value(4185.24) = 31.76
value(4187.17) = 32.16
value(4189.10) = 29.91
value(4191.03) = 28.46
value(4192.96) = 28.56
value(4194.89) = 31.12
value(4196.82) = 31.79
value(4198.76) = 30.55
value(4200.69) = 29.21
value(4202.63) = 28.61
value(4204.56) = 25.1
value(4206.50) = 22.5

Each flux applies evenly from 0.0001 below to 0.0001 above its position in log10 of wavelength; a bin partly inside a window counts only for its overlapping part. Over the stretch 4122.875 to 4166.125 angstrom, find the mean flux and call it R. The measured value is 25.7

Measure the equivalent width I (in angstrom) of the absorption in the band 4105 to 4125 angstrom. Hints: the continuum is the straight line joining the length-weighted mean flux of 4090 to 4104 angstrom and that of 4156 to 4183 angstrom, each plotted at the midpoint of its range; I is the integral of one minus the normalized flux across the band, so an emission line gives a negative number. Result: 2.3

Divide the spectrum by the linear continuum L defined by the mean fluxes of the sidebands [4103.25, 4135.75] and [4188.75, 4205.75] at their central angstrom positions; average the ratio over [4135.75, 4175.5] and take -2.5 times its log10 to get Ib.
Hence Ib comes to 0.08 mag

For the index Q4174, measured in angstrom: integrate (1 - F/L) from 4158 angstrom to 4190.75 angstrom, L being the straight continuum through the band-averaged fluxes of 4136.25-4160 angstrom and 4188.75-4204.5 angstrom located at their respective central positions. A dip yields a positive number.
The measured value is -1.66 angstrom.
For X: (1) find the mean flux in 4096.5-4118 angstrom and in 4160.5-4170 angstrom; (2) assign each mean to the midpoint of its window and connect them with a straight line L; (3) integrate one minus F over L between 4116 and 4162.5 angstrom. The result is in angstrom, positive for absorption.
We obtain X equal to 3.1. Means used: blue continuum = 24.5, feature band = 25.1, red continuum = 29.1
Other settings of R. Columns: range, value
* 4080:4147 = 24.9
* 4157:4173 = 27.4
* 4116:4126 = 25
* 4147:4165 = 23.3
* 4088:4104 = 26.3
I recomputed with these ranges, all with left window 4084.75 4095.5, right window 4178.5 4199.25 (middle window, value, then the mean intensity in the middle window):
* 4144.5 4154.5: 1.5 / 22.9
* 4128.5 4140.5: -0.8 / 27.9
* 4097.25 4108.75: -1.2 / 26.5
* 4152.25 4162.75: 2.1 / 22.2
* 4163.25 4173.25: -0.3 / 29.3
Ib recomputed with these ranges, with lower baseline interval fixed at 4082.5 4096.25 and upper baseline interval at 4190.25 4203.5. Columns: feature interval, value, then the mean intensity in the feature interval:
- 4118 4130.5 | -0.10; 27.3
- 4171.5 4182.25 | 0.08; 26.4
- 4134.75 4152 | 0.04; 25.2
